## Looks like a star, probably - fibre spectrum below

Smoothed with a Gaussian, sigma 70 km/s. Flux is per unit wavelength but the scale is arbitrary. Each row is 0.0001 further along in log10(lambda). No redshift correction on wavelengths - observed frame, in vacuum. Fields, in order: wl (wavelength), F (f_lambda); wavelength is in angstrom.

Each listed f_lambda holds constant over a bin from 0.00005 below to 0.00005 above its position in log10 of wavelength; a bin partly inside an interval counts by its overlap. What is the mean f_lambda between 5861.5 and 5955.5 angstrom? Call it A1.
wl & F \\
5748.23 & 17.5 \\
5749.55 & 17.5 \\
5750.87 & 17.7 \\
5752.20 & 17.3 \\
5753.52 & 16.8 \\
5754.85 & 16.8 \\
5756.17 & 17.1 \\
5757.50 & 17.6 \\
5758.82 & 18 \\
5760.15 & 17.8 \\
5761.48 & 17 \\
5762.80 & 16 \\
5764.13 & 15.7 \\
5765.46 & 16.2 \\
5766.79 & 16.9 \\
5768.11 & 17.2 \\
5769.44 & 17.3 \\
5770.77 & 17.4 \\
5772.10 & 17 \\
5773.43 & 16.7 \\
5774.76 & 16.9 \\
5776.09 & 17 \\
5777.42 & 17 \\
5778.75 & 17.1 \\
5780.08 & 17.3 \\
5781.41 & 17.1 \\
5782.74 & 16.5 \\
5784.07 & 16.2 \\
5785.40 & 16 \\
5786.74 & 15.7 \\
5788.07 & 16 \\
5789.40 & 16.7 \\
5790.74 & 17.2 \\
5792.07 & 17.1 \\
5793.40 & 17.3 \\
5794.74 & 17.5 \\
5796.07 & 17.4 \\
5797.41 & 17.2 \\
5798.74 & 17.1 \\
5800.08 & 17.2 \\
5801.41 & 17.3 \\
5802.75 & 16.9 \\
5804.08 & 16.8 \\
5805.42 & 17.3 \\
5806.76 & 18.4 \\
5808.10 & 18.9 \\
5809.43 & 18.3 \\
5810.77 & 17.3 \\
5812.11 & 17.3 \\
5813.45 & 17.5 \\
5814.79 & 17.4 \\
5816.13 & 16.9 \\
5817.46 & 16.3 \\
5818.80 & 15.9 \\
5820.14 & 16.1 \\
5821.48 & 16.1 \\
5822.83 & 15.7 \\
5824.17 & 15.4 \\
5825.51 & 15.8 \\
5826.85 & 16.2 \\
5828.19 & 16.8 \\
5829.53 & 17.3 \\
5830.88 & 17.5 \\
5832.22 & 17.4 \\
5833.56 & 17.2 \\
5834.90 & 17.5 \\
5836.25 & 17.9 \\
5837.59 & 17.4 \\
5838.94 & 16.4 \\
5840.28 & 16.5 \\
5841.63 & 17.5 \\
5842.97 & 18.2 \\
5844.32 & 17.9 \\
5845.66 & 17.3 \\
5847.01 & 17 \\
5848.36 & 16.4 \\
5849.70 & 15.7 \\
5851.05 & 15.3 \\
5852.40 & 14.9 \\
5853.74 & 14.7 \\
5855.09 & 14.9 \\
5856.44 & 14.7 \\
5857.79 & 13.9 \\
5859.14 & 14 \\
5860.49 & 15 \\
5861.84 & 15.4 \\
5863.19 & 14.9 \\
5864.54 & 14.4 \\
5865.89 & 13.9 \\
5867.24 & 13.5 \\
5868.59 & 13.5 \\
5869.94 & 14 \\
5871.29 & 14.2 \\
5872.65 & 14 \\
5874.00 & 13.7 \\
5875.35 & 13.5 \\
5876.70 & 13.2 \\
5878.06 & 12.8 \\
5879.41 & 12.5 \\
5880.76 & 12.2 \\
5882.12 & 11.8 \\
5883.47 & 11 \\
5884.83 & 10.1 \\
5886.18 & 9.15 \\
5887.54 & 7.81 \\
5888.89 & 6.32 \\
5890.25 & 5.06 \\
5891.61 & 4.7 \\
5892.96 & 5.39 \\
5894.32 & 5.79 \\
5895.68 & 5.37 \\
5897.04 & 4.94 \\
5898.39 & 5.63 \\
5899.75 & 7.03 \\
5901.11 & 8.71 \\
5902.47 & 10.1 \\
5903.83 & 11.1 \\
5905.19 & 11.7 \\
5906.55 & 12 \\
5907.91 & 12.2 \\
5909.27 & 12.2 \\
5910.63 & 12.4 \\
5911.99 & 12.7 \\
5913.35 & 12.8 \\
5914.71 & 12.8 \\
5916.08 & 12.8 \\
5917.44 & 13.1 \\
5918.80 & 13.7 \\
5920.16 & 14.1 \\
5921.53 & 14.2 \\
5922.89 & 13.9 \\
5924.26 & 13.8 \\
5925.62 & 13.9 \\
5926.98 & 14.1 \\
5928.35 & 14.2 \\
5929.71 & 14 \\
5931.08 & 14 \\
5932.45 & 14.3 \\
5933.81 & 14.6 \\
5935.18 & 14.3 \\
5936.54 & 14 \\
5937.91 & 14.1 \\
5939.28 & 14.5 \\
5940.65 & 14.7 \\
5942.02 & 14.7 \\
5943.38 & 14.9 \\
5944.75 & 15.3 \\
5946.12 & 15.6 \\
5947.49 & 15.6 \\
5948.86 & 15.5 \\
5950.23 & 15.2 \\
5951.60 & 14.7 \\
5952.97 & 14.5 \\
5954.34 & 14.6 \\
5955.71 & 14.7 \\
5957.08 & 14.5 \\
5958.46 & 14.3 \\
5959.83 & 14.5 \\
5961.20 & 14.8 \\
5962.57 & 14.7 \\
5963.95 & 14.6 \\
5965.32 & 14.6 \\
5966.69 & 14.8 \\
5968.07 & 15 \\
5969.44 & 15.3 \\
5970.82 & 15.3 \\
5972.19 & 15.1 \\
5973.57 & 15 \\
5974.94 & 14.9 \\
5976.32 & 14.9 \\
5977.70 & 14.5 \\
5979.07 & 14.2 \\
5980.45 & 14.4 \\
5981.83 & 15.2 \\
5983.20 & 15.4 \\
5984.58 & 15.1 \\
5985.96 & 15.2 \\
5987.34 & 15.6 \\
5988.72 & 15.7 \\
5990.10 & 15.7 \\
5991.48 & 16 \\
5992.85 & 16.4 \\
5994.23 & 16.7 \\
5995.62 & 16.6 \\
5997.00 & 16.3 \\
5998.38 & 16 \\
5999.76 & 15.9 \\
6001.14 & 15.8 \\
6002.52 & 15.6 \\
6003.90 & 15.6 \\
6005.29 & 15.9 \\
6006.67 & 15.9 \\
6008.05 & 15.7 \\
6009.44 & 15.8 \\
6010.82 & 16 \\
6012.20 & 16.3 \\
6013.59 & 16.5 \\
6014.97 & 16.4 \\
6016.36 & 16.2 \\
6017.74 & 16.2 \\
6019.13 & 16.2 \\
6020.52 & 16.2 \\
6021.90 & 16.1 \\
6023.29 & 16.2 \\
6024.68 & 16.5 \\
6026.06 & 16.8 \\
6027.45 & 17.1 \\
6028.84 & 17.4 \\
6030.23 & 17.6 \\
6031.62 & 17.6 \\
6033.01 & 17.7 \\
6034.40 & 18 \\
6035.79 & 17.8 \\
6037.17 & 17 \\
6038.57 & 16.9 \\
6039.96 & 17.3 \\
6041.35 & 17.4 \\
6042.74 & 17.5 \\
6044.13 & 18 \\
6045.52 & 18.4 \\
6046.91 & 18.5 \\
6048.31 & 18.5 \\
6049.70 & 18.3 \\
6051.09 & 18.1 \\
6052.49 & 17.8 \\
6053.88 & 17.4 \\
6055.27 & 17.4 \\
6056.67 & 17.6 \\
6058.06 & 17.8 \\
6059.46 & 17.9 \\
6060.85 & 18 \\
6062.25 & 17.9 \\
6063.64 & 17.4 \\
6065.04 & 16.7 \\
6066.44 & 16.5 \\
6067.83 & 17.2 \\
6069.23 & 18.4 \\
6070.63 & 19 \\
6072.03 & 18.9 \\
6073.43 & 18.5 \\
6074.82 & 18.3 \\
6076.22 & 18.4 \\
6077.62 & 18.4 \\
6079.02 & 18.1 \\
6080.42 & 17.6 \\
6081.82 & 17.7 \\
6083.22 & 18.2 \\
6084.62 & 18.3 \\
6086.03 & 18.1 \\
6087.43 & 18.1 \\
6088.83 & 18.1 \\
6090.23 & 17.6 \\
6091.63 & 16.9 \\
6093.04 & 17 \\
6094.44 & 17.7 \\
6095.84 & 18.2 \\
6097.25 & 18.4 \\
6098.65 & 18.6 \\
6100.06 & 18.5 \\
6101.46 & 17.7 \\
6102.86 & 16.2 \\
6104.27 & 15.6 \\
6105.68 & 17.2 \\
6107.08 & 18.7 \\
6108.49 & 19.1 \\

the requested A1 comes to 12.3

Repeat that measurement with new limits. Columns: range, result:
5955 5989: 14.9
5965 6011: 15.5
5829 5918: 12.9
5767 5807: 17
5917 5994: 14.7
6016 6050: 17.3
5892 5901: 5.85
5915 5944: 14.1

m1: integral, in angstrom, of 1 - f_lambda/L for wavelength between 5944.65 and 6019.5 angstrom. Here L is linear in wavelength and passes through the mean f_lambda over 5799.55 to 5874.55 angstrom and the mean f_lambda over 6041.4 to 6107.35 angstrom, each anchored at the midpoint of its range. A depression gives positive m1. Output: 7.84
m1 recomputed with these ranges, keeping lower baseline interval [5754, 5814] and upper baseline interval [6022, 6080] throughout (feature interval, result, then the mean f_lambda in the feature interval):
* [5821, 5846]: 0.3 angstrom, 16.9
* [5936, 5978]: 6.4 angstrom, 14.8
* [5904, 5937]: 7.6 angstrom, 13.4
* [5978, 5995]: 2.0 angstrom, 15.4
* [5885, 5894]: 5.6 angstrom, 6.59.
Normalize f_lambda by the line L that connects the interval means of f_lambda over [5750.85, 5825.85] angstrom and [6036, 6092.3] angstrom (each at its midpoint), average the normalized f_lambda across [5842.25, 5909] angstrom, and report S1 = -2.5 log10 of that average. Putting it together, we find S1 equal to 0.39 mag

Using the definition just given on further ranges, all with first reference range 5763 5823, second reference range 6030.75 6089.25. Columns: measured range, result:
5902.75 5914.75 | 0.39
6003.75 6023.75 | 0.10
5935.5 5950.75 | 0.17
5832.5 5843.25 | -0.01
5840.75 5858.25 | 0.07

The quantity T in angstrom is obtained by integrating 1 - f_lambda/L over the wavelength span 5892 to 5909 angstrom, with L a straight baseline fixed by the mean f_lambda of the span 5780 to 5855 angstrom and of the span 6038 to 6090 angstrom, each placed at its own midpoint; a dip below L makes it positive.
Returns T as 8.7 angstrom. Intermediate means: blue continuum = 16.8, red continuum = 17.9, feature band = 8.36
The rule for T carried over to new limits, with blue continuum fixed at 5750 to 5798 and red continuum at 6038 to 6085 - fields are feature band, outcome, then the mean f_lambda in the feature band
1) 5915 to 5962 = 8.3 angstrom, 14.4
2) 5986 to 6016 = 2.9 angstrom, 16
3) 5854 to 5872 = 3.0 angstrom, 14.3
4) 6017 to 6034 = 0.9 angstrom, 16.8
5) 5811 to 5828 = 0.7 angstrom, 16.4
